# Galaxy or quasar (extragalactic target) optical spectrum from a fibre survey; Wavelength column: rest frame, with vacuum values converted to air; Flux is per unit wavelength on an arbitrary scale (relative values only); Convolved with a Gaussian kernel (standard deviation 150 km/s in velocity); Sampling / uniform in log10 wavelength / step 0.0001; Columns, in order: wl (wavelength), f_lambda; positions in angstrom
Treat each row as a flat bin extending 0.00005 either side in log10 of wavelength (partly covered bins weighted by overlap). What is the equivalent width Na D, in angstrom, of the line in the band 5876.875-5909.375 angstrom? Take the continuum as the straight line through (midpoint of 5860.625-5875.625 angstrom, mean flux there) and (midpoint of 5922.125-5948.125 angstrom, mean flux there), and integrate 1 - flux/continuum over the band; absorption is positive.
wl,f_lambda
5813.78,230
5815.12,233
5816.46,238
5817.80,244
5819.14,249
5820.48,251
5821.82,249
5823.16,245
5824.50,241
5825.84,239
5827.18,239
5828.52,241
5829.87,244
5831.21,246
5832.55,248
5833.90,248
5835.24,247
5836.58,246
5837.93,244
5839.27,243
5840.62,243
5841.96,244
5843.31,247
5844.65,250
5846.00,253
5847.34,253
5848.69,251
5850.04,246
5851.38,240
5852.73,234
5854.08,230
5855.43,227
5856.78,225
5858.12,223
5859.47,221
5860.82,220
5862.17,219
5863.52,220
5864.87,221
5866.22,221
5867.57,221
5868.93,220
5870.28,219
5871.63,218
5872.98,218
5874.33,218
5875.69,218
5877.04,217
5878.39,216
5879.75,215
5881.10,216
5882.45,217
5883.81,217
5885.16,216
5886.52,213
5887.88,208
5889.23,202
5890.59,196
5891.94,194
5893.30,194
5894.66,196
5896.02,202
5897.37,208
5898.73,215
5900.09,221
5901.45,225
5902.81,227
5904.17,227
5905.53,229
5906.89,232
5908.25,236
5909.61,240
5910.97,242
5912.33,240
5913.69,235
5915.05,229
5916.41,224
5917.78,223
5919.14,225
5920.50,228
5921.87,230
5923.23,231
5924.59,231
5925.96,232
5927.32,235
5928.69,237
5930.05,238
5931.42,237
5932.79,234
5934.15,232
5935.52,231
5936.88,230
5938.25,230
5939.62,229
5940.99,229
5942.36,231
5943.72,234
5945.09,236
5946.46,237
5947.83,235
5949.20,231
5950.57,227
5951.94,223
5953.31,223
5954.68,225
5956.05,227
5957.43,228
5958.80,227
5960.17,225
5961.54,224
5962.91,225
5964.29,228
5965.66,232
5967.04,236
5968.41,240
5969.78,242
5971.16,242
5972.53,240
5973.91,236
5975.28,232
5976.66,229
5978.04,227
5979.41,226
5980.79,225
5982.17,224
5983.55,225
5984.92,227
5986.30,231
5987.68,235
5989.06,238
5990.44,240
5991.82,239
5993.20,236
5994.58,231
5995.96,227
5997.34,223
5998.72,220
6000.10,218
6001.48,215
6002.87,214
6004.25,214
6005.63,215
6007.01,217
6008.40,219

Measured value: 1.5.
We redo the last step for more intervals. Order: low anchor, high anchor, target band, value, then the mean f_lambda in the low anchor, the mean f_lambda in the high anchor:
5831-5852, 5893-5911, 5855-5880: 1.7 angstrom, 247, 221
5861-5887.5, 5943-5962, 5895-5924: -0.5 angstrom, 218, 229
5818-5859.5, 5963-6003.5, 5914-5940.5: 0.5 angstrom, 243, 230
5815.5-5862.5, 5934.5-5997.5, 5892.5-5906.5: 1.3 angstrom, 241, 231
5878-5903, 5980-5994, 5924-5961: -1.5 angstrom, 210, 232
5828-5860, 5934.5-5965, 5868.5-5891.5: 2.2 angstrom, 241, 229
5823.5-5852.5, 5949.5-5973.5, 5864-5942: 4.8 angstrom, 245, 230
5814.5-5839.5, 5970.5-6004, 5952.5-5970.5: 0.2 angstrom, 244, 229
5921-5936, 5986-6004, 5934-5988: 0.1 angstrom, 233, 228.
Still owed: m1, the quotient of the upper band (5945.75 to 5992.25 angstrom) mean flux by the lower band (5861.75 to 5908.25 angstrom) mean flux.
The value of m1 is 1.1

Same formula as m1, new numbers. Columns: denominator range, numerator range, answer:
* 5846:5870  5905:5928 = 1.01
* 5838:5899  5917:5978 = 1.04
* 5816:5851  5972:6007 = 0.92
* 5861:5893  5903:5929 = 1.08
